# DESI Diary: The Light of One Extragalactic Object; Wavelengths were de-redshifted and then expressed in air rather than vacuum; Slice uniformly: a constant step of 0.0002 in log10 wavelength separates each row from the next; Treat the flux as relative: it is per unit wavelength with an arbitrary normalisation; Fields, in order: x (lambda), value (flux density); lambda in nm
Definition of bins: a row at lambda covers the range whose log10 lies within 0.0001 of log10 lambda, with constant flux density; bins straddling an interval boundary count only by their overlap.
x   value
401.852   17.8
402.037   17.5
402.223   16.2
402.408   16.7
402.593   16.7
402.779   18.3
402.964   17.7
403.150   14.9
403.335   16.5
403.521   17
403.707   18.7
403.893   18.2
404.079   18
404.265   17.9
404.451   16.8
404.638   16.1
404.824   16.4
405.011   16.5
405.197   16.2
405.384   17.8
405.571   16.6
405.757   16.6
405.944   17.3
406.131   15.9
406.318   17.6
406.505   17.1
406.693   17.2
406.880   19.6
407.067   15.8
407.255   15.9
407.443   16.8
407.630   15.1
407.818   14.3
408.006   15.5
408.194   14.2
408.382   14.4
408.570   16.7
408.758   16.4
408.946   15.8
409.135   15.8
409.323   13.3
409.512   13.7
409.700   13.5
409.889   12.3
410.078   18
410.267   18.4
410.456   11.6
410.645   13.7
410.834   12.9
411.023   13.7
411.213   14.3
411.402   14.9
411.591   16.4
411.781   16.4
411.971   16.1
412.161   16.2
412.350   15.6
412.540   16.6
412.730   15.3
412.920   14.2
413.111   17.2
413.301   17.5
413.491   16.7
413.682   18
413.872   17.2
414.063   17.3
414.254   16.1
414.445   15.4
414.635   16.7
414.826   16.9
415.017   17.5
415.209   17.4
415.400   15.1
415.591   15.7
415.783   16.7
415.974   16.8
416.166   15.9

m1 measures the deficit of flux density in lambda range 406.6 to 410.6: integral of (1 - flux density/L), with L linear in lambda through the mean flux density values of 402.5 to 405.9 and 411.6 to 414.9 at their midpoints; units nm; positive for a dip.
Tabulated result 0.32 nm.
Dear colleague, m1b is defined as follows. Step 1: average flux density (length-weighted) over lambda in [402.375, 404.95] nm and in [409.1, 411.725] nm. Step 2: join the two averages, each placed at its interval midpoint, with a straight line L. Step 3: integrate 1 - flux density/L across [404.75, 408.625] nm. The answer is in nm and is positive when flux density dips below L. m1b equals -0.099 nm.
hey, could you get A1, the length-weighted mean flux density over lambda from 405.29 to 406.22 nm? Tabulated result 16.8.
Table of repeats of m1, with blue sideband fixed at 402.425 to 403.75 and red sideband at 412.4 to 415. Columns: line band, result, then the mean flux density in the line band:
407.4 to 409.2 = 0.144 nm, 15.5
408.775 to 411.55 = 0.366 nm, 14.5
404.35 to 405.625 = 0.023 nm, 16.6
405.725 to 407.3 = -0.016 nm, 17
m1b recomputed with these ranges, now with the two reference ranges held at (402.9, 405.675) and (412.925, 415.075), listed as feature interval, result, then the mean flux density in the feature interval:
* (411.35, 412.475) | 0.06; 16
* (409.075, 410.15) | 0.17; 14.3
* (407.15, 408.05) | 0.08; 15.5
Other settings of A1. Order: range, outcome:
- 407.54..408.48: 14.7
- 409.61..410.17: 14.6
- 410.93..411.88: 15.1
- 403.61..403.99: 18.4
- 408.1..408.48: 14.3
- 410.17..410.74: 14.6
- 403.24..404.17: 17.7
